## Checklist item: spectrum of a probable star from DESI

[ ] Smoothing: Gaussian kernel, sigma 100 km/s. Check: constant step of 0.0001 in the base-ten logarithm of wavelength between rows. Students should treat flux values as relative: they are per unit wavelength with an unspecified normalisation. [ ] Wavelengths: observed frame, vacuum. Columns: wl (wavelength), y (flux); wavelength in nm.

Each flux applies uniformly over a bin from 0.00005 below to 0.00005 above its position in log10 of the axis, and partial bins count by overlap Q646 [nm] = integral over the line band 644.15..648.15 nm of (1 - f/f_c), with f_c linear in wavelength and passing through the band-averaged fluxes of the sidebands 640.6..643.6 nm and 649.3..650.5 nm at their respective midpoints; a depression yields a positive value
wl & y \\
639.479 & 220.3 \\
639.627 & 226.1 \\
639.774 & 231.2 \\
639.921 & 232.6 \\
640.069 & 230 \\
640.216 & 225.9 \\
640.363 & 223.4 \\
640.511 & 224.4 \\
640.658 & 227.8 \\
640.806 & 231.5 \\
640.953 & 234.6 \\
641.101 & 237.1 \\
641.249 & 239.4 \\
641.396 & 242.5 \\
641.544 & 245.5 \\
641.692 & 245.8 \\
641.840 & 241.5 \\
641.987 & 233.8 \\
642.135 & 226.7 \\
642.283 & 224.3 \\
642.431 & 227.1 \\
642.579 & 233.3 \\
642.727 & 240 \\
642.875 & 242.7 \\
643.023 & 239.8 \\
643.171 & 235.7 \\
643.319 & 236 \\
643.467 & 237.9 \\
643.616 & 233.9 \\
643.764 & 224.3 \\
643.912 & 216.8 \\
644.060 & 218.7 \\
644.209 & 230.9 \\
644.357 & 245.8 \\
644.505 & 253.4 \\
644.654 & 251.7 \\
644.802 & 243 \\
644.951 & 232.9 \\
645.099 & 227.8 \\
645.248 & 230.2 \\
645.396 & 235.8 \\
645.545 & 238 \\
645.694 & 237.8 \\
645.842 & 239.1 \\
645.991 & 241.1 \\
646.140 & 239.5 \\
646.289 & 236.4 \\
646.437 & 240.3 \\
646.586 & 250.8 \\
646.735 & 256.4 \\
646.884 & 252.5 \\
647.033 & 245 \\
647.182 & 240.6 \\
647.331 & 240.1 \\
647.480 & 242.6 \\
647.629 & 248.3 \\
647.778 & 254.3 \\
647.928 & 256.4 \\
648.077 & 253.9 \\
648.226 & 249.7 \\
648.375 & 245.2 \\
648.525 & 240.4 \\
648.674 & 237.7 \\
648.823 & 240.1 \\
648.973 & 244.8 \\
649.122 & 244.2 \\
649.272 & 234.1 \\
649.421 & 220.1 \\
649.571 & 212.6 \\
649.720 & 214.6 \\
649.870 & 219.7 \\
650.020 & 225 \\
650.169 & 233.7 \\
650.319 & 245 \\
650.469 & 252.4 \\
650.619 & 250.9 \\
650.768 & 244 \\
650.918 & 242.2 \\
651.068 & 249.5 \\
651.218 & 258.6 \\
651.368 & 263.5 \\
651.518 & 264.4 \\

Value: -0.202 nm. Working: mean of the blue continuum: 236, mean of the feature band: 243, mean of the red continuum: 227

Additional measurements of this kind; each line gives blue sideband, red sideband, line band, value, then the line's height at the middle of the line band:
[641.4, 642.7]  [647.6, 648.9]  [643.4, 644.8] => 0.023 nm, 239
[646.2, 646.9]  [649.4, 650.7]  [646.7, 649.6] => -0.044 nm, 240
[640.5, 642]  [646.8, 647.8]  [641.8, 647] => 0.103 nm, 242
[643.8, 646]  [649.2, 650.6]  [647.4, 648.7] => -0.090 nm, 232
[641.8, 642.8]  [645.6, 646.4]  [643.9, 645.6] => 0.004 nm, 237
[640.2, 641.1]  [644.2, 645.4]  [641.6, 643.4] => -0.015 nm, 234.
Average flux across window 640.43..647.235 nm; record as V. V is 237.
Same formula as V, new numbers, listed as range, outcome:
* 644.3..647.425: 242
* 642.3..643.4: 236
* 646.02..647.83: 245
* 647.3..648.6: 248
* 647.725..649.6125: 241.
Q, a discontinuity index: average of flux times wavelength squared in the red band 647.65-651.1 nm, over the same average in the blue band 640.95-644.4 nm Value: 1.04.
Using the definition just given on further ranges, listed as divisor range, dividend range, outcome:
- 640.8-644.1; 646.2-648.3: 1.07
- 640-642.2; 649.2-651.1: 1.03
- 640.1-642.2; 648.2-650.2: 1.02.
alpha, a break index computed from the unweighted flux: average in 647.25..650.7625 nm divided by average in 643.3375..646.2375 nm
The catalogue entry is 1.02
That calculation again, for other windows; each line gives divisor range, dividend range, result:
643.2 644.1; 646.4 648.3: 1.09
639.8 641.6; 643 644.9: 1.01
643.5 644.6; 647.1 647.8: 1.05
